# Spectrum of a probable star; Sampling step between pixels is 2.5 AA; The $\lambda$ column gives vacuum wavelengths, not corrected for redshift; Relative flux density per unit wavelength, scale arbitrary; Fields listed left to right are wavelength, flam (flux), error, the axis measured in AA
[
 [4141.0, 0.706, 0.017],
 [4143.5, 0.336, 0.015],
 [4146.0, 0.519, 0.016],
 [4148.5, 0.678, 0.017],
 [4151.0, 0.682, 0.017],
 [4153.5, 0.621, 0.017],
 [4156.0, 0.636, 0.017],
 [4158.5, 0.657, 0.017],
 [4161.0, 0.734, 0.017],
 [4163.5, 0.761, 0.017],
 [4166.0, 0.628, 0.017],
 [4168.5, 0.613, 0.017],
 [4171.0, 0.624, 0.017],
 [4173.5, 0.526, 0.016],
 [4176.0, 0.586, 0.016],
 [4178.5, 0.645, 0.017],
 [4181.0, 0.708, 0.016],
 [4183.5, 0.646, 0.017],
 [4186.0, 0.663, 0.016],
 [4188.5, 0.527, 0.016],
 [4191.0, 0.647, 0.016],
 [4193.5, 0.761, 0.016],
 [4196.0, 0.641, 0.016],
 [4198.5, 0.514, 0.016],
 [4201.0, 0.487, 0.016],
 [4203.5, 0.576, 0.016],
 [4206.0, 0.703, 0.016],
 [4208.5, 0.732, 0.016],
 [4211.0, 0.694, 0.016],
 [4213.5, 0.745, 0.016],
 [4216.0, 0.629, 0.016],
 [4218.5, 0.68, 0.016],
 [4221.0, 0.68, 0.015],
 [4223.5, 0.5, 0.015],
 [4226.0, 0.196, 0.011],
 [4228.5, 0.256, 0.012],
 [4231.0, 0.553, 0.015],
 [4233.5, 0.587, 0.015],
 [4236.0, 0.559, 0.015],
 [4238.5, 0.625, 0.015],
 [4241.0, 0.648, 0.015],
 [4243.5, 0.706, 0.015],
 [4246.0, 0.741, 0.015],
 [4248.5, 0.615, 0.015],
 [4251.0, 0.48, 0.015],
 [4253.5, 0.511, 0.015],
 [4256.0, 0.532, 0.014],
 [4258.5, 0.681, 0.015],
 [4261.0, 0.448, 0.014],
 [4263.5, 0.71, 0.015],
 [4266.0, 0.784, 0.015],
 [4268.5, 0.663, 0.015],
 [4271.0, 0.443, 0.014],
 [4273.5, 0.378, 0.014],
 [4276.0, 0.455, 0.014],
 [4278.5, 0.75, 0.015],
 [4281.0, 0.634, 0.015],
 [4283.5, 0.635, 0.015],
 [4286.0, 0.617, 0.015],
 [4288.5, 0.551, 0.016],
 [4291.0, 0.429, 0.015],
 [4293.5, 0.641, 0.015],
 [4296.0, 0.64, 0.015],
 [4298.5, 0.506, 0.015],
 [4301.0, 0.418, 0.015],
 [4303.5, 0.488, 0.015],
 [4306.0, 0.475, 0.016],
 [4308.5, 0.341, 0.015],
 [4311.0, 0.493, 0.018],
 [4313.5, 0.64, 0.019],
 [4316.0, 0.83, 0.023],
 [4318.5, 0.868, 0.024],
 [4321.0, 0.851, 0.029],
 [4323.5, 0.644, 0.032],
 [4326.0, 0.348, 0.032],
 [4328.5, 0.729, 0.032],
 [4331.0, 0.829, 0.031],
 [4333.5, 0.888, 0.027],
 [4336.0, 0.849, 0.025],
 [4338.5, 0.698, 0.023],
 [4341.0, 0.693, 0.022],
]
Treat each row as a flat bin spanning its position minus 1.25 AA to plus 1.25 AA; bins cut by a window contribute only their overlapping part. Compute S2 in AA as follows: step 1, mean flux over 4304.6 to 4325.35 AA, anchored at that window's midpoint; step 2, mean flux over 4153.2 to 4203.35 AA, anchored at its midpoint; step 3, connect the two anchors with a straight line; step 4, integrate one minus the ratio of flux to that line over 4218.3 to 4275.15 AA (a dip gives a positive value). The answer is 6.3 AA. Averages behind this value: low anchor 0.63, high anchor 0.633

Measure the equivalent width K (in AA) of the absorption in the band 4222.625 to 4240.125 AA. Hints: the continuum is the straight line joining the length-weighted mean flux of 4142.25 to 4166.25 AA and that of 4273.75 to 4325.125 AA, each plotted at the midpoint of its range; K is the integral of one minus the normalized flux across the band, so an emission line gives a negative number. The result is 3.9 AA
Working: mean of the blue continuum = 0.625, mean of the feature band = 0.471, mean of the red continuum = 0.589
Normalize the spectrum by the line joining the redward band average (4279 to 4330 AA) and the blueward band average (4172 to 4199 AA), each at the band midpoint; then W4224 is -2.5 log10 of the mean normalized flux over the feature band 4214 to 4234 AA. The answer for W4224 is 0.19 mag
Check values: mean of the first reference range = 0.627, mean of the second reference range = 0.592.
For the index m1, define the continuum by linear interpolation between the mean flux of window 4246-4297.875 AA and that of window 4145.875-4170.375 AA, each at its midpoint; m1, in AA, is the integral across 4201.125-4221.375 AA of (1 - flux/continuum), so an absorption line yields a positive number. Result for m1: -1.50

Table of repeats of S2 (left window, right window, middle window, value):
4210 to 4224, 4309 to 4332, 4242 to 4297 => 6.4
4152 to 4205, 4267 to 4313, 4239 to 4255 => -1.3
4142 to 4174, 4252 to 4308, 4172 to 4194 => -0.8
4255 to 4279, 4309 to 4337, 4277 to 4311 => 5.0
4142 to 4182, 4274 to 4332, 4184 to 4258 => 2.1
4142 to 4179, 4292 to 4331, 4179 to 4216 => -2.0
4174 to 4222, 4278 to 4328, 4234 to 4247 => -0.6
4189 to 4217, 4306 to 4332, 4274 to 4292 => 2.0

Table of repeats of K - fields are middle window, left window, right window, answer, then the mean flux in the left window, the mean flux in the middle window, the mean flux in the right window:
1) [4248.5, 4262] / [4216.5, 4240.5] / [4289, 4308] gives -0.6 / 0.523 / 0.54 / 0.509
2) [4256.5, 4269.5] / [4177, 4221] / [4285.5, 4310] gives -2.2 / 0.648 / 0.65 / 0.507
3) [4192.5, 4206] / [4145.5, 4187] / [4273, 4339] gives 0.8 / 0.645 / 0.603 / 0.618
